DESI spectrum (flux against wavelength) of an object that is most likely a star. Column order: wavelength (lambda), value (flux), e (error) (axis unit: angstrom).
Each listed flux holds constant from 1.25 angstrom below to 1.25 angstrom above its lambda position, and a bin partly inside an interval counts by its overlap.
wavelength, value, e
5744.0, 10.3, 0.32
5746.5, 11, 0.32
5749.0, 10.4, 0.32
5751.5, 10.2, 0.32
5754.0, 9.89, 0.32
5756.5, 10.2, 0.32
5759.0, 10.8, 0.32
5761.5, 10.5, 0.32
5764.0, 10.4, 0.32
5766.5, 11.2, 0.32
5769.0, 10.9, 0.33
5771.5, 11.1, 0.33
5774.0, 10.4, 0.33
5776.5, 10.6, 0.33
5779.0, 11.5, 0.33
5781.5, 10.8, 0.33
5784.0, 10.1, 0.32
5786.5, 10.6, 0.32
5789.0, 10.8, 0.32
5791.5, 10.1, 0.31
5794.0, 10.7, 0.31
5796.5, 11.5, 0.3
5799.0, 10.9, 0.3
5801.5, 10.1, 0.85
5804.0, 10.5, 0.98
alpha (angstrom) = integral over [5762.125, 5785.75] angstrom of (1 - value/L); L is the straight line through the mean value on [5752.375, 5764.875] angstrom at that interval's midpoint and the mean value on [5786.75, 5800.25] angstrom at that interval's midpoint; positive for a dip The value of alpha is -0.5 angstrom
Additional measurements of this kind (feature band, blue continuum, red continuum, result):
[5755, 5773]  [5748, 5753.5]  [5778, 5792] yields -0.5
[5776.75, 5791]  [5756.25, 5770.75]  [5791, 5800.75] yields 0.1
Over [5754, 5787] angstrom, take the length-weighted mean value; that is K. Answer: 10.7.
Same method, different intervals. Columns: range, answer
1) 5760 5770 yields 10.7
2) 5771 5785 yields 10.7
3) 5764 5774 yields 10.9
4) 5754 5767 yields 10.5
